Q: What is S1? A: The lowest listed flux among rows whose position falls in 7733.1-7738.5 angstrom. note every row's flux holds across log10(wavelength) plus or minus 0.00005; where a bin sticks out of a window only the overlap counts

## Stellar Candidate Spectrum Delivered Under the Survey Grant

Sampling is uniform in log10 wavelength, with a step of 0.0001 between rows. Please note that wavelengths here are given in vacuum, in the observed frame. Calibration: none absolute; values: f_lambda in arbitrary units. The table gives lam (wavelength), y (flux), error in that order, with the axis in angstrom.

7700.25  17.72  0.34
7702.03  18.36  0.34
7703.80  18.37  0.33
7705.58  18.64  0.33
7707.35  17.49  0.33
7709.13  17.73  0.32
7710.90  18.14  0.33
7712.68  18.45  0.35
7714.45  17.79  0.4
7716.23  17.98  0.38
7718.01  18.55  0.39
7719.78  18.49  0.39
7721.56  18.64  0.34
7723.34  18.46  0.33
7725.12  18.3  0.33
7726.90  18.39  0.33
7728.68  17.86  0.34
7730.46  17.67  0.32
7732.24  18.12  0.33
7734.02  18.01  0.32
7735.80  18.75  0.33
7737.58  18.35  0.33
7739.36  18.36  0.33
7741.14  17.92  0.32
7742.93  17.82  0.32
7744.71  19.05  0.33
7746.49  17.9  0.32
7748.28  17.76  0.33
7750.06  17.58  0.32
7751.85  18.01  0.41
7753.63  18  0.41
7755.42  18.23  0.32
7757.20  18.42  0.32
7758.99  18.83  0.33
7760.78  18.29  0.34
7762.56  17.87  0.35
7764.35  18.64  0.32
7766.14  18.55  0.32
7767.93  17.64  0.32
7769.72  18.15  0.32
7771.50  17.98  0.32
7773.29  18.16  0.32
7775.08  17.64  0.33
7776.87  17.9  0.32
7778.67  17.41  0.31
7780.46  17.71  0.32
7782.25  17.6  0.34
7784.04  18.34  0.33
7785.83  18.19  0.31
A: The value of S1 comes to 18.01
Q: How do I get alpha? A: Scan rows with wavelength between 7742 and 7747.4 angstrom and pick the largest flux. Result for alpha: 19.05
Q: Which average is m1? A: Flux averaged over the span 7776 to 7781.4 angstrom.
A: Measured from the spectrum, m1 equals 17.7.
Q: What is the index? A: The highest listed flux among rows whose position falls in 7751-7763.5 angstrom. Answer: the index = 18.83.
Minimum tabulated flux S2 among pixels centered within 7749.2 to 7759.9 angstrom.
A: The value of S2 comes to 17.58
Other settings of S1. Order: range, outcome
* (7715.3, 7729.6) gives 17.86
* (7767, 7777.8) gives 17.64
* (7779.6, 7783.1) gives 17.6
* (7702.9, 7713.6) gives 17.49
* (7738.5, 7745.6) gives 17.82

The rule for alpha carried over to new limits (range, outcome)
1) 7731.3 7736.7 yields 18.75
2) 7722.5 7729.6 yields 18.46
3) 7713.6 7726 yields 18.64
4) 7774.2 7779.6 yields 17.9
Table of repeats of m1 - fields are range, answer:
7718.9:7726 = 18.5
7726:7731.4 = 18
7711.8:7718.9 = 18.2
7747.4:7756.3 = 17.9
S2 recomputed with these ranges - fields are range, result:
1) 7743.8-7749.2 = 17.76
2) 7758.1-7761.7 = 18.29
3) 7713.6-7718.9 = 17.79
